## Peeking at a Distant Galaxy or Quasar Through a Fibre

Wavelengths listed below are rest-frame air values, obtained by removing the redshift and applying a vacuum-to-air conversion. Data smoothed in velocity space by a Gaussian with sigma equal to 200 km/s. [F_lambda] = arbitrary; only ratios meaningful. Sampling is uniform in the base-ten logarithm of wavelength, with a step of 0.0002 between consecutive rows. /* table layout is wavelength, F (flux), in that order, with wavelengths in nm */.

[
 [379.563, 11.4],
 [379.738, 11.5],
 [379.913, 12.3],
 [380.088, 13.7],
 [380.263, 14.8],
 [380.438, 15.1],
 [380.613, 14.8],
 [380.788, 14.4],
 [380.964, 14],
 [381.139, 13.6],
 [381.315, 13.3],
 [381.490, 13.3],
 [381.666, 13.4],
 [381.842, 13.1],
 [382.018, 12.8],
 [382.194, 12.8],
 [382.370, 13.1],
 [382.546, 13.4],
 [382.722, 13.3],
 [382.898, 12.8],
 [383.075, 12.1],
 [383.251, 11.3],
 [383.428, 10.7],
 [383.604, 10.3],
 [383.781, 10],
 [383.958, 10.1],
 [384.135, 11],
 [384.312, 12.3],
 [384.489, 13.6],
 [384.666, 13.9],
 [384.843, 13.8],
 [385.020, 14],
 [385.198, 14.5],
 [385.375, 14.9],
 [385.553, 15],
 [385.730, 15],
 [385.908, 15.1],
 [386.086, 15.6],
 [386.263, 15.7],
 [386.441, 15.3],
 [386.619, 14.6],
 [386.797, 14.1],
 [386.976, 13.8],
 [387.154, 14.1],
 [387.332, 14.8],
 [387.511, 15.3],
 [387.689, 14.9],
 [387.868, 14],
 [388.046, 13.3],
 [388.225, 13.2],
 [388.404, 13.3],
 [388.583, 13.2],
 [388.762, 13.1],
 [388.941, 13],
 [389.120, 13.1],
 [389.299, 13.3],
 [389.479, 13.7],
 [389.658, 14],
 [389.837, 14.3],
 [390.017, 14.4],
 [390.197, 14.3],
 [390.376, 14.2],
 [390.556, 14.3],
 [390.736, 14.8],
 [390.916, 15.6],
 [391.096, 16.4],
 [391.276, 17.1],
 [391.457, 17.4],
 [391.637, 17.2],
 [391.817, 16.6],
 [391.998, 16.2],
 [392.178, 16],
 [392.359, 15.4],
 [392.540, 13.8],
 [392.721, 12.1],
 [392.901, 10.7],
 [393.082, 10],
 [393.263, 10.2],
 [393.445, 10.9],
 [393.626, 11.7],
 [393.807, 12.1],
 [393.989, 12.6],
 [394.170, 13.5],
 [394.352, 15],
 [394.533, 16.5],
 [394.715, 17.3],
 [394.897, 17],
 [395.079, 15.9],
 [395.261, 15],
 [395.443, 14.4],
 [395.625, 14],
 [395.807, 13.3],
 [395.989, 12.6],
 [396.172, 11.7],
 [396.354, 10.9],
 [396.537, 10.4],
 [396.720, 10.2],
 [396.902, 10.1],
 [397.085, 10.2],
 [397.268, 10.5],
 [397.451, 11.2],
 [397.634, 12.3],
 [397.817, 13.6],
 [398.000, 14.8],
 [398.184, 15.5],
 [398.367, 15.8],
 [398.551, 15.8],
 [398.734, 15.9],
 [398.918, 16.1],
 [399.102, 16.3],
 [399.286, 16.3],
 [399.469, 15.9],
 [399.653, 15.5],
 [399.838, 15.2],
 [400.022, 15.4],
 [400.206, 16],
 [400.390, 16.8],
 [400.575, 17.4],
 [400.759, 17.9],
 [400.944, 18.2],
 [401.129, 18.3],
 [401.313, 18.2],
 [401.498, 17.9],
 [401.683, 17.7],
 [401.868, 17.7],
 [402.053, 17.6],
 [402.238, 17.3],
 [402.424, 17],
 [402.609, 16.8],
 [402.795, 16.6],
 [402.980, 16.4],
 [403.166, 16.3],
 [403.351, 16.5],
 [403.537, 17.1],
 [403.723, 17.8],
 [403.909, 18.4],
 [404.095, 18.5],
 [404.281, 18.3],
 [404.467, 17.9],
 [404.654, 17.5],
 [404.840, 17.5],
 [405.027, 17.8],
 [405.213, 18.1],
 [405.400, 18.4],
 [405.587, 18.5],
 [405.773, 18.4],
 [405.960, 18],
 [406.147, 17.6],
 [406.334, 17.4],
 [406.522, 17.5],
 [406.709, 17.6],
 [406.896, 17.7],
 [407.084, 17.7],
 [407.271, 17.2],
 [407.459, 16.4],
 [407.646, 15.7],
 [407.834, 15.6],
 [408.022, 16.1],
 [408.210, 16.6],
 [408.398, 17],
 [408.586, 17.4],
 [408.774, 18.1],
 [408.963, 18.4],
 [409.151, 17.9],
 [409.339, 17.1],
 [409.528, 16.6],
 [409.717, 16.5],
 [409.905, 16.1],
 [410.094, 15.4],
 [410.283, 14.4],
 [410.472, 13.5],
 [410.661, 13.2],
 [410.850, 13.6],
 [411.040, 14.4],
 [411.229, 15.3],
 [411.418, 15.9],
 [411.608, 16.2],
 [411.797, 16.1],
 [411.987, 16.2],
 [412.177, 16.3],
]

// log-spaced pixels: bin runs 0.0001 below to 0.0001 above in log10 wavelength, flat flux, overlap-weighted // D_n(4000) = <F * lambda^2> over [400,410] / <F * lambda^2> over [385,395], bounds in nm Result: 1.3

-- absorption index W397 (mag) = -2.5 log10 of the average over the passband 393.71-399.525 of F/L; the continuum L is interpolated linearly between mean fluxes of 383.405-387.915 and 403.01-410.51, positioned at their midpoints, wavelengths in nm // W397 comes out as 0.13 mag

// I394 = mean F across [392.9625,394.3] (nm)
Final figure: 11.6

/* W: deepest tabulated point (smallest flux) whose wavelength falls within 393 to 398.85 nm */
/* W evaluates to 10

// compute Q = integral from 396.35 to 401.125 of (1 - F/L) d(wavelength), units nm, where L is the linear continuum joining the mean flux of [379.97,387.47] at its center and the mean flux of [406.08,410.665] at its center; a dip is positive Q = 0.28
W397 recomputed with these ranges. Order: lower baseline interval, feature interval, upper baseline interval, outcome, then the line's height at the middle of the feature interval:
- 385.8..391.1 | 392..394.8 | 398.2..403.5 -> 0.15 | 15.2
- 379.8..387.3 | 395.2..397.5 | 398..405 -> 0.32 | 15.9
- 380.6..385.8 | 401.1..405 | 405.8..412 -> -0.12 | 15.6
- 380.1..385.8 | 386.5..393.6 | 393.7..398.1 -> -0.08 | 13.1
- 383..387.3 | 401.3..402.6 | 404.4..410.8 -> -0.10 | 16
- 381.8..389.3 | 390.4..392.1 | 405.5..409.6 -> -0.12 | 14.4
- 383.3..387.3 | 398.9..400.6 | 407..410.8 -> -0.06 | 15.2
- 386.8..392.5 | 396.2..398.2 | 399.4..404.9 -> 0.36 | 16.2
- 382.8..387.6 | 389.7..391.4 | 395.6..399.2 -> -0.14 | 13.3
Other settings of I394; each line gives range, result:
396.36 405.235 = 15.9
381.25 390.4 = 13.5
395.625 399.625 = 13.4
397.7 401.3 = 16.2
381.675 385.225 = 12.4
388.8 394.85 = 14.2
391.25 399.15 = 13.7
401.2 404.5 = 17.4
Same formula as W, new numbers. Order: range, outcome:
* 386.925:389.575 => 13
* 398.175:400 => 15.2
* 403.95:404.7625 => 17.5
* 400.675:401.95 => 17.7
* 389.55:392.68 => 13.8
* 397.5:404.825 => 12.3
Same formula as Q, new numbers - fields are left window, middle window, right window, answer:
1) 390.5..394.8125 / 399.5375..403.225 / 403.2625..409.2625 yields -0.15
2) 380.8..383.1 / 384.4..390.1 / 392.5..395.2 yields -0.40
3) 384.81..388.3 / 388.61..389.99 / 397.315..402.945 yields 0.13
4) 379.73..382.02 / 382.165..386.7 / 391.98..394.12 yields 0.03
